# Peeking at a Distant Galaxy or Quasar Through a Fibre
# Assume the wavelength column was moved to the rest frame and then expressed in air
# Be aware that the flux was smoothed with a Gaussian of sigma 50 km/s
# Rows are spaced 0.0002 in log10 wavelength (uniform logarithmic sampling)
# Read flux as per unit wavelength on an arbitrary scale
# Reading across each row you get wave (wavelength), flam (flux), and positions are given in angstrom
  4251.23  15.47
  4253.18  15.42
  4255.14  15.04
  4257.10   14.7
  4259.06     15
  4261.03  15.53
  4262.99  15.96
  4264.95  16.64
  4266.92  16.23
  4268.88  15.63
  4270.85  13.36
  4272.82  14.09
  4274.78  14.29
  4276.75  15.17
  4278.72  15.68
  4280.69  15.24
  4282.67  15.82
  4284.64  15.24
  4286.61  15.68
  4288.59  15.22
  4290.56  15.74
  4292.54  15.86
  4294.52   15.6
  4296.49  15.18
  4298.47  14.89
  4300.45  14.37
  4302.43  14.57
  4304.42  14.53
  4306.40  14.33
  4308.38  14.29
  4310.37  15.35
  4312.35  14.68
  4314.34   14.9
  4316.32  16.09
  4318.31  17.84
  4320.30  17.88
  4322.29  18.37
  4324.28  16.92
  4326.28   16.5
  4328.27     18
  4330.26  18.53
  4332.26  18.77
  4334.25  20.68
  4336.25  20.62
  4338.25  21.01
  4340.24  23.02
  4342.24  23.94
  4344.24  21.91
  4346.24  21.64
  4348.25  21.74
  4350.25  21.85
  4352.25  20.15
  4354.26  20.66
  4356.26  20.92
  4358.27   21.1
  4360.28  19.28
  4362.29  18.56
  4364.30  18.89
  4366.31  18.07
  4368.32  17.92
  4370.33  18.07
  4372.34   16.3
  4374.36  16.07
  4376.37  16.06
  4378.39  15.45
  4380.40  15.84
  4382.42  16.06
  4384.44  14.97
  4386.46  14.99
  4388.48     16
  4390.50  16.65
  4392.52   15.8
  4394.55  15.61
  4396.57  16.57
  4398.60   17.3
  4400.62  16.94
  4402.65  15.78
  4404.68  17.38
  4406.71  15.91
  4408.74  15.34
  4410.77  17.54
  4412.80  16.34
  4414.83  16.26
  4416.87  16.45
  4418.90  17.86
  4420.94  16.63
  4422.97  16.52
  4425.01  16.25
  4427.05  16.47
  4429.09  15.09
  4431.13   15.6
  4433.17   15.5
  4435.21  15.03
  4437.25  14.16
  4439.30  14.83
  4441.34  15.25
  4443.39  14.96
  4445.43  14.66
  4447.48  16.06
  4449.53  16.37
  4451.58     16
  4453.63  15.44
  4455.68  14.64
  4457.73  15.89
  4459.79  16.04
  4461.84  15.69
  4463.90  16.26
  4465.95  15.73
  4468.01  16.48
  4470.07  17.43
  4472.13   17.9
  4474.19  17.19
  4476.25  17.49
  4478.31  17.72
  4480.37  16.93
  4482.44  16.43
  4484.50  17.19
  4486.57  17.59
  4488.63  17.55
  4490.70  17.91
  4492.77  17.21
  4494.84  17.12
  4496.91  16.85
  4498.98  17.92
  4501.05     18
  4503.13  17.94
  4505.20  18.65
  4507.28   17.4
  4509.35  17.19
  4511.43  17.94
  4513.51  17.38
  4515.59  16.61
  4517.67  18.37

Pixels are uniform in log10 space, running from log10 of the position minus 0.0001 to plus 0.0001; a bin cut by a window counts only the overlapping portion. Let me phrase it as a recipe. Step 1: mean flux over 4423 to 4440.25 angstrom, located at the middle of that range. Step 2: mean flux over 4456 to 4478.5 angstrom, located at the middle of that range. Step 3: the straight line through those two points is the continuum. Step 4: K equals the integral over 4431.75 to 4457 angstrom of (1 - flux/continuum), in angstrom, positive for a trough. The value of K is 0.9 angstrom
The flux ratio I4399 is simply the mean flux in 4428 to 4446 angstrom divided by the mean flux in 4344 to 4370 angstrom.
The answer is 0.75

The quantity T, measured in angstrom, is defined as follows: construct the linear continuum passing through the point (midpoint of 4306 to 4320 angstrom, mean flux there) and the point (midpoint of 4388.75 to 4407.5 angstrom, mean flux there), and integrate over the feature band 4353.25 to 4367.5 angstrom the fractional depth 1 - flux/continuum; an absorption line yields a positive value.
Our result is -3.2 angstrom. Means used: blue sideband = 15.5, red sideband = 16.4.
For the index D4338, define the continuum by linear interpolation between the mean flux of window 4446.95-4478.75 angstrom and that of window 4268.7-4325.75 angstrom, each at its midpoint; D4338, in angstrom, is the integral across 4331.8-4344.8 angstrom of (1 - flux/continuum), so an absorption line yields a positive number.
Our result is -4.9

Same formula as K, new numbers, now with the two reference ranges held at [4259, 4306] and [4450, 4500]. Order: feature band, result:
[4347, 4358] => -3.7 angstrom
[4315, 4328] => -1.4 angstrom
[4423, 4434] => 0.4 angstrom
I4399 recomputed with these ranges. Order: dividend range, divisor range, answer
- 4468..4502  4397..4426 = 1.05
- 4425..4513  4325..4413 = 0.91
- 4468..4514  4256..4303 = 1.15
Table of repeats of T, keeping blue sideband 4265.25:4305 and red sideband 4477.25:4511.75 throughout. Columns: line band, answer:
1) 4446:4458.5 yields 1.0 angstrom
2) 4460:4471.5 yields 0.5 angstrom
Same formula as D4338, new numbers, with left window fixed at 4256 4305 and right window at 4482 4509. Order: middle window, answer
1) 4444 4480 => 1.9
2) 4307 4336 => -2.7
